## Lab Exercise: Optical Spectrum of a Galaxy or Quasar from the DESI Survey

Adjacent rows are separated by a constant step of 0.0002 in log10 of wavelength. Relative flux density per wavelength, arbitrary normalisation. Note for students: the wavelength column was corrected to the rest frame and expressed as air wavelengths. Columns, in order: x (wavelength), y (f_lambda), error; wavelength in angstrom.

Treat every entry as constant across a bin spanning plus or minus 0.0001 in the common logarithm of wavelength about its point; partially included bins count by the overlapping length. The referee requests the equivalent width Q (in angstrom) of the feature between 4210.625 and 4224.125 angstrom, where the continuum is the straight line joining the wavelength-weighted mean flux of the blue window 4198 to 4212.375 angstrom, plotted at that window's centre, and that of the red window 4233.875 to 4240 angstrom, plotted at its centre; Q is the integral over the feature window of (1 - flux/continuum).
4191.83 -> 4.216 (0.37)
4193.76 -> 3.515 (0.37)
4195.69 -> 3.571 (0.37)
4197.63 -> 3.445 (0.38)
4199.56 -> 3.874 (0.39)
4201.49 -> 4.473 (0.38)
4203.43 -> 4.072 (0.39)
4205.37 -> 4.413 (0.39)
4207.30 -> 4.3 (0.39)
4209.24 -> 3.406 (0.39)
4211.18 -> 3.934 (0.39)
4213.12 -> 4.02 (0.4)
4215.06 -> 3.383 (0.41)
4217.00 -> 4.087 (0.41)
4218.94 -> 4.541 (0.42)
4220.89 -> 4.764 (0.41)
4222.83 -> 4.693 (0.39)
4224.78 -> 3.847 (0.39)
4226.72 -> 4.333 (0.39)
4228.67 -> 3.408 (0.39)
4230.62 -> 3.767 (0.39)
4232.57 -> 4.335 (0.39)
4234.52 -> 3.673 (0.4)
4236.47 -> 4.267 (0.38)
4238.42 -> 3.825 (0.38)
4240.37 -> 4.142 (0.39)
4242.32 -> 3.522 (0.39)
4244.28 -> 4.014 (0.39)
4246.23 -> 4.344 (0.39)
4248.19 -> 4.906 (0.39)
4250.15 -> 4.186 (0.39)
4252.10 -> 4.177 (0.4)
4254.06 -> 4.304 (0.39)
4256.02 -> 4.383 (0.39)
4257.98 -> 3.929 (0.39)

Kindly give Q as -0.7 angstrom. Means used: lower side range 4.04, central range 4.2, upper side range 3.96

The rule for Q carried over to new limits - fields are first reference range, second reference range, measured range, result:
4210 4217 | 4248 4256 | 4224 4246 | 0.9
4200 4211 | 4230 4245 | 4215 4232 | -0.5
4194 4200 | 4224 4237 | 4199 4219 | -1.7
